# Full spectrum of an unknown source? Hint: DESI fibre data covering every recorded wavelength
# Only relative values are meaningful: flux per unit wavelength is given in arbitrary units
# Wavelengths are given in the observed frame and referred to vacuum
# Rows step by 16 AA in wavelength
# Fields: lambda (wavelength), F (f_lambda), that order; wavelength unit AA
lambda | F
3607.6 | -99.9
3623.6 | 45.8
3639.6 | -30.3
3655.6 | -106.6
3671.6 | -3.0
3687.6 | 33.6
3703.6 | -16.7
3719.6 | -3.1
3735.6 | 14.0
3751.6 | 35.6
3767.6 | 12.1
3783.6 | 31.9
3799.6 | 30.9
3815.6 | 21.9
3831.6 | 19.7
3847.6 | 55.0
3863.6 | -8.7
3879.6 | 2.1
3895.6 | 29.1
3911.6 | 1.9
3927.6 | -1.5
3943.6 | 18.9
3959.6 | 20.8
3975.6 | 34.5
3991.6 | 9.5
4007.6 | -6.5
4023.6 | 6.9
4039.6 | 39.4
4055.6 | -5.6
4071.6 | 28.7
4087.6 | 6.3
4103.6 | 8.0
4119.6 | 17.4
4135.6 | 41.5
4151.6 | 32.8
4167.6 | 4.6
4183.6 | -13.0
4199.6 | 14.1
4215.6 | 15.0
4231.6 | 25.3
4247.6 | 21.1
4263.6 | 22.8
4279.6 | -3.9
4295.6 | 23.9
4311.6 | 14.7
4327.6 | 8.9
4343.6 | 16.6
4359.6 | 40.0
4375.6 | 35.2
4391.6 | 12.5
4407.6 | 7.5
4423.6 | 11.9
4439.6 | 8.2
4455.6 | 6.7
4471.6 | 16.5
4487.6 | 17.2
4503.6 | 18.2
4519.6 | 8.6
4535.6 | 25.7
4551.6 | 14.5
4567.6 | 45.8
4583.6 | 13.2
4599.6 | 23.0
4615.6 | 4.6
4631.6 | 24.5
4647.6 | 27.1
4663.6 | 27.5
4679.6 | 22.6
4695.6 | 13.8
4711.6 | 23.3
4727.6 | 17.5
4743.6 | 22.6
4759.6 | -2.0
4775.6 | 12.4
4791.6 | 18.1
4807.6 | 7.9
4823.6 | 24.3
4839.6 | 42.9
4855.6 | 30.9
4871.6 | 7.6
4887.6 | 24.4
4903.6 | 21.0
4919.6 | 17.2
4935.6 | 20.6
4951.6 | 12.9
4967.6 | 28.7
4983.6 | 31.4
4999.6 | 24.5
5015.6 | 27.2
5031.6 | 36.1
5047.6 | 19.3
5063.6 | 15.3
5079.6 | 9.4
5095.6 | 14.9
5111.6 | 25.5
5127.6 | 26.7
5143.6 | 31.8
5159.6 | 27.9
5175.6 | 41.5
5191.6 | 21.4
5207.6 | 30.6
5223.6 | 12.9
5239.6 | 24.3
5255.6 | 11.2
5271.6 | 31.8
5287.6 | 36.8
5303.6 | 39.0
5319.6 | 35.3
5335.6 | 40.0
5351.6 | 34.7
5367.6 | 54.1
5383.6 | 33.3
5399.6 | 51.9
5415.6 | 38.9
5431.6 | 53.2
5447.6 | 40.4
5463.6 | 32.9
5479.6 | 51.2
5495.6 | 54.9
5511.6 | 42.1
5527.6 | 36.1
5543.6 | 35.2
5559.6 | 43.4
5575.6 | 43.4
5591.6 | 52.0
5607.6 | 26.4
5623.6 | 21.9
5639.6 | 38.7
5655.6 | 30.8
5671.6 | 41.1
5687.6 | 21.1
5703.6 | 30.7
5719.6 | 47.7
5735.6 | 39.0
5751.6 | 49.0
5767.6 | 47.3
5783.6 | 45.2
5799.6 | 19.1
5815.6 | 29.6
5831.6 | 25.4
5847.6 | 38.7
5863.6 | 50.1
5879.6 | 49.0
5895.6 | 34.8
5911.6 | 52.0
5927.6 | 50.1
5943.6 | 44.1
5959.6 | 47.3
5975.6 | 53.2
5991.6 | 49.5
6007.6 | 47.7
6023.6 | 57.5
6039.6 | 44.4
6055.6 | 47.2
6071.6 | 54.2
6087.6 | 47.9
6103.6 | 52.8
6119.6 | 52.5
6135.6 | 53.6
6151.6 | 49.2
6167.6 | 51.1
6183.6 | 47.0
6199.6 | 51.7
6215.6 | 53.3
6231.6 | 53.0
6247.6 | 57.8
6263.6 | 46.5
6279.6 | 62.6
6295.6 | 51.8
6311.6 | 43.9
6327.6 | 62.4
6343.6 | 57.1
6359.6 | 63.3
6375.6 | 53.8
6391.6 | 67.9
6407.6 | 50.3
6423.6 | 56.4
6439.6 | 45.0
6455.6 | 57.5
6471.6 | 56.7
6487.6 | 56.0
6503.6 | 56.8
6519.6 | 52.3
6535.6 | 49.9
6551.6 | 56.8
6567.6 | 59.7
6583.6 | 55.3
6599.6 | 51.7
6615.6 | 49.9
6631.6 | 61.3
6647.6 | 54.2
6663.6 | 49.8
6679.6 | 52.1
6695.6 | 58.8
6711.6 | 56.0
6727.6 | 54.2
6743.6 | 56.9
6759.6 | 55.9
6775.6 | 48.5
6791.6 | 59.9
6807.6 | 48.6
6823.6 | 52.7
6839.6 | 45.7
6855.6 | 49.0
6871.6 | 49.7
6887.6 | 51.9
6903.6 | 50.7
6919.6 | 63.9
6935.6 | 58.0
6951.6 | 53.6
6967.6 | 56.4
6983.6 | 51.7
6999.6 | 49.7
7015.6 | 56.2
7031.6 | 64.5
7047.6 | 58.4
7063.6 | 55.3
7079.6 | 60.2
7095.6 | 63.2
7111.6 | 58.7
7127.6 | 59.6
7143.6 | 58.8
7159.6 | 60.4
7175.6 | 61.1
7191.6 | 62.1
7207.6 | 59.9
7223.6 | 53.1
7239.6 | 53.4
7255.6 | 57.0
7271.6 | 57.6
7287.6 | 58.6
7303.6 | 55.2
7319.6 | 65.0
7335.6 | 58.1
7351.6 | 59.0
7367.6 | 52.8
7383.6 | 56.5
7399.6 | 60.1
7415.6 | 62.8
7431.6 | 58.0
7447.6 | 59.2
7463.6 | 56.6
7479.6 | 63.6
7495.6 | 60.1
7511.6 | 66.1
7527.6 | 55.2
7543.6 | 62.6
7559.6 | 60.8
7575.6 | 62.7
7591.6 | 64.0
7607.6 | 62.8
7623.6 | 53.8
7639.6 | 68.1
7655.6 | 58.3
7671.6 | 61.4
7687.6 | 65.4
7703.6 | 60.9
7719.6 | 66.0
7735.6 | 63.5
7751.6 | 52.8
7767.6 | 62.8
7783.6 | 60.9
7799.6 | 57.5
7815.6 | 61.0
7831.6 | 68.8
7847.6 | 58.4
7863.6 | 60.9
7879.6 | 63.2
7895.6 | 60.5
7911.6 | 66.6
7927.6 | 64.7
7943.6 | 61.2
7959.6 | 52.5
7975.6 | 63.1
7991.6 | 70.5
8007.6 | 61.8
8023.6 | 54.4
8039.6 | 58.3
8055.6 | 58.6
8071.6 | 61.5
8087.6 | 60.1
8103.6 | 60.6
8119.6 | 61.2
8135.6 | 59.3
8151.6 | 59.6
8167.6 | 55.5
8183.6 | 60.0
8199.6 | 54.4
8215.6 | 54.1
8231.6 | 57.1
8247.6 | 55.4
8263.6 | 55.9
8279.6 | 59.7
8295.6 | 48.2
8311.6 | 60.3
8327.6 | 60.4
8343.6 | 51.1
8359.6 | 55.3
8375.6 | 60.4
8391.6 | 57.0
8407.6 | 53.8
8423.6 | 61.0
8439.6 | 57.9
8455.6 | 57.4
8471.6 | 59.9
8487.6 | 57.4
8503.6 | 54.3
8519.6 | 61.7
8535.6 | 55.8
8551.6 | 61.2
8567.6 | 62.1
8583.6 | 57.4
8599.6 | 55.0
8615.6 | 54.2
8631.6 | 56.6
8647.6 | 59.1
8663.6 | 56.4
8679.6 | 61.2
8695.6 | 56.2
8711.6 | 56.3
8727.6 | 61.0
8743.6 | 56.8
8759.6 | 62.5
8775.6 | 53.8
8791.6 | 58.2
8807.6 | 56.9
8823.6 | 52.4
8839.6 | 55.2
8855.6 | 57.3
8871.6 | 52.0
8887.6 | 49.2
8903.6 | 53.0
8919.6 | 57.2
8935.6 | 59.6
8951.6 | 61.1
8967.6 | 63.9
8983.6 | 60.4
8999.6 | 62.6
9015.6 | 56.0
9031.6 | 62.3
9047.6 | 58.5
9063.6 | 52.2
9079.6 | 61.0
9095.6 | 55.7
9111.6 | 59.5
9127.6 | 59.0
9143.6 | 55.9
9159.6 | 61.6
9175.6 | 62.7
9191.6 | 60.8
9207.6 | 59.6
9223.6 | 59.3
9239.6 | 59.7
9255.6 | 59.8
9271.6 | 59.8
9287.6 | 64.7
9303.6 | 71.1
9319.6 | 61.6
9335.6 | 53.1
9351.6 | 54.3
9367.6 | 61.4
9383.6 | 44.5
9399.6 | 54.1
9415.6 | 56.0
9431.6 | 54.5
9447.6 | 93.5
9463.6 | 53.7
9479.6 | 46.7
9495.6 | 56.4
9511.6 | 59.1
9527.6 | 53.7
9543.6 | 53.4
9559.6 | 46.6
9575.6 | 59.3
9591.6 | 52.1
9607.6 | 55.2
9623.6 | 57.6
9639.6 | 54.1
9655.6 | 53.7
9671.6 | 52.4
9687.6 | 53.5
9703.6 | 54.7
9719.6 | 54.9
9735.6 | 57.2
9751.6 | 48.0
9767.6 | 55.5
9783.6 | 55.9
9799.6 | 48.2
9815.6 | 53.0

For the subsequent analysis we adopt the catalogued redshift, 0.32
